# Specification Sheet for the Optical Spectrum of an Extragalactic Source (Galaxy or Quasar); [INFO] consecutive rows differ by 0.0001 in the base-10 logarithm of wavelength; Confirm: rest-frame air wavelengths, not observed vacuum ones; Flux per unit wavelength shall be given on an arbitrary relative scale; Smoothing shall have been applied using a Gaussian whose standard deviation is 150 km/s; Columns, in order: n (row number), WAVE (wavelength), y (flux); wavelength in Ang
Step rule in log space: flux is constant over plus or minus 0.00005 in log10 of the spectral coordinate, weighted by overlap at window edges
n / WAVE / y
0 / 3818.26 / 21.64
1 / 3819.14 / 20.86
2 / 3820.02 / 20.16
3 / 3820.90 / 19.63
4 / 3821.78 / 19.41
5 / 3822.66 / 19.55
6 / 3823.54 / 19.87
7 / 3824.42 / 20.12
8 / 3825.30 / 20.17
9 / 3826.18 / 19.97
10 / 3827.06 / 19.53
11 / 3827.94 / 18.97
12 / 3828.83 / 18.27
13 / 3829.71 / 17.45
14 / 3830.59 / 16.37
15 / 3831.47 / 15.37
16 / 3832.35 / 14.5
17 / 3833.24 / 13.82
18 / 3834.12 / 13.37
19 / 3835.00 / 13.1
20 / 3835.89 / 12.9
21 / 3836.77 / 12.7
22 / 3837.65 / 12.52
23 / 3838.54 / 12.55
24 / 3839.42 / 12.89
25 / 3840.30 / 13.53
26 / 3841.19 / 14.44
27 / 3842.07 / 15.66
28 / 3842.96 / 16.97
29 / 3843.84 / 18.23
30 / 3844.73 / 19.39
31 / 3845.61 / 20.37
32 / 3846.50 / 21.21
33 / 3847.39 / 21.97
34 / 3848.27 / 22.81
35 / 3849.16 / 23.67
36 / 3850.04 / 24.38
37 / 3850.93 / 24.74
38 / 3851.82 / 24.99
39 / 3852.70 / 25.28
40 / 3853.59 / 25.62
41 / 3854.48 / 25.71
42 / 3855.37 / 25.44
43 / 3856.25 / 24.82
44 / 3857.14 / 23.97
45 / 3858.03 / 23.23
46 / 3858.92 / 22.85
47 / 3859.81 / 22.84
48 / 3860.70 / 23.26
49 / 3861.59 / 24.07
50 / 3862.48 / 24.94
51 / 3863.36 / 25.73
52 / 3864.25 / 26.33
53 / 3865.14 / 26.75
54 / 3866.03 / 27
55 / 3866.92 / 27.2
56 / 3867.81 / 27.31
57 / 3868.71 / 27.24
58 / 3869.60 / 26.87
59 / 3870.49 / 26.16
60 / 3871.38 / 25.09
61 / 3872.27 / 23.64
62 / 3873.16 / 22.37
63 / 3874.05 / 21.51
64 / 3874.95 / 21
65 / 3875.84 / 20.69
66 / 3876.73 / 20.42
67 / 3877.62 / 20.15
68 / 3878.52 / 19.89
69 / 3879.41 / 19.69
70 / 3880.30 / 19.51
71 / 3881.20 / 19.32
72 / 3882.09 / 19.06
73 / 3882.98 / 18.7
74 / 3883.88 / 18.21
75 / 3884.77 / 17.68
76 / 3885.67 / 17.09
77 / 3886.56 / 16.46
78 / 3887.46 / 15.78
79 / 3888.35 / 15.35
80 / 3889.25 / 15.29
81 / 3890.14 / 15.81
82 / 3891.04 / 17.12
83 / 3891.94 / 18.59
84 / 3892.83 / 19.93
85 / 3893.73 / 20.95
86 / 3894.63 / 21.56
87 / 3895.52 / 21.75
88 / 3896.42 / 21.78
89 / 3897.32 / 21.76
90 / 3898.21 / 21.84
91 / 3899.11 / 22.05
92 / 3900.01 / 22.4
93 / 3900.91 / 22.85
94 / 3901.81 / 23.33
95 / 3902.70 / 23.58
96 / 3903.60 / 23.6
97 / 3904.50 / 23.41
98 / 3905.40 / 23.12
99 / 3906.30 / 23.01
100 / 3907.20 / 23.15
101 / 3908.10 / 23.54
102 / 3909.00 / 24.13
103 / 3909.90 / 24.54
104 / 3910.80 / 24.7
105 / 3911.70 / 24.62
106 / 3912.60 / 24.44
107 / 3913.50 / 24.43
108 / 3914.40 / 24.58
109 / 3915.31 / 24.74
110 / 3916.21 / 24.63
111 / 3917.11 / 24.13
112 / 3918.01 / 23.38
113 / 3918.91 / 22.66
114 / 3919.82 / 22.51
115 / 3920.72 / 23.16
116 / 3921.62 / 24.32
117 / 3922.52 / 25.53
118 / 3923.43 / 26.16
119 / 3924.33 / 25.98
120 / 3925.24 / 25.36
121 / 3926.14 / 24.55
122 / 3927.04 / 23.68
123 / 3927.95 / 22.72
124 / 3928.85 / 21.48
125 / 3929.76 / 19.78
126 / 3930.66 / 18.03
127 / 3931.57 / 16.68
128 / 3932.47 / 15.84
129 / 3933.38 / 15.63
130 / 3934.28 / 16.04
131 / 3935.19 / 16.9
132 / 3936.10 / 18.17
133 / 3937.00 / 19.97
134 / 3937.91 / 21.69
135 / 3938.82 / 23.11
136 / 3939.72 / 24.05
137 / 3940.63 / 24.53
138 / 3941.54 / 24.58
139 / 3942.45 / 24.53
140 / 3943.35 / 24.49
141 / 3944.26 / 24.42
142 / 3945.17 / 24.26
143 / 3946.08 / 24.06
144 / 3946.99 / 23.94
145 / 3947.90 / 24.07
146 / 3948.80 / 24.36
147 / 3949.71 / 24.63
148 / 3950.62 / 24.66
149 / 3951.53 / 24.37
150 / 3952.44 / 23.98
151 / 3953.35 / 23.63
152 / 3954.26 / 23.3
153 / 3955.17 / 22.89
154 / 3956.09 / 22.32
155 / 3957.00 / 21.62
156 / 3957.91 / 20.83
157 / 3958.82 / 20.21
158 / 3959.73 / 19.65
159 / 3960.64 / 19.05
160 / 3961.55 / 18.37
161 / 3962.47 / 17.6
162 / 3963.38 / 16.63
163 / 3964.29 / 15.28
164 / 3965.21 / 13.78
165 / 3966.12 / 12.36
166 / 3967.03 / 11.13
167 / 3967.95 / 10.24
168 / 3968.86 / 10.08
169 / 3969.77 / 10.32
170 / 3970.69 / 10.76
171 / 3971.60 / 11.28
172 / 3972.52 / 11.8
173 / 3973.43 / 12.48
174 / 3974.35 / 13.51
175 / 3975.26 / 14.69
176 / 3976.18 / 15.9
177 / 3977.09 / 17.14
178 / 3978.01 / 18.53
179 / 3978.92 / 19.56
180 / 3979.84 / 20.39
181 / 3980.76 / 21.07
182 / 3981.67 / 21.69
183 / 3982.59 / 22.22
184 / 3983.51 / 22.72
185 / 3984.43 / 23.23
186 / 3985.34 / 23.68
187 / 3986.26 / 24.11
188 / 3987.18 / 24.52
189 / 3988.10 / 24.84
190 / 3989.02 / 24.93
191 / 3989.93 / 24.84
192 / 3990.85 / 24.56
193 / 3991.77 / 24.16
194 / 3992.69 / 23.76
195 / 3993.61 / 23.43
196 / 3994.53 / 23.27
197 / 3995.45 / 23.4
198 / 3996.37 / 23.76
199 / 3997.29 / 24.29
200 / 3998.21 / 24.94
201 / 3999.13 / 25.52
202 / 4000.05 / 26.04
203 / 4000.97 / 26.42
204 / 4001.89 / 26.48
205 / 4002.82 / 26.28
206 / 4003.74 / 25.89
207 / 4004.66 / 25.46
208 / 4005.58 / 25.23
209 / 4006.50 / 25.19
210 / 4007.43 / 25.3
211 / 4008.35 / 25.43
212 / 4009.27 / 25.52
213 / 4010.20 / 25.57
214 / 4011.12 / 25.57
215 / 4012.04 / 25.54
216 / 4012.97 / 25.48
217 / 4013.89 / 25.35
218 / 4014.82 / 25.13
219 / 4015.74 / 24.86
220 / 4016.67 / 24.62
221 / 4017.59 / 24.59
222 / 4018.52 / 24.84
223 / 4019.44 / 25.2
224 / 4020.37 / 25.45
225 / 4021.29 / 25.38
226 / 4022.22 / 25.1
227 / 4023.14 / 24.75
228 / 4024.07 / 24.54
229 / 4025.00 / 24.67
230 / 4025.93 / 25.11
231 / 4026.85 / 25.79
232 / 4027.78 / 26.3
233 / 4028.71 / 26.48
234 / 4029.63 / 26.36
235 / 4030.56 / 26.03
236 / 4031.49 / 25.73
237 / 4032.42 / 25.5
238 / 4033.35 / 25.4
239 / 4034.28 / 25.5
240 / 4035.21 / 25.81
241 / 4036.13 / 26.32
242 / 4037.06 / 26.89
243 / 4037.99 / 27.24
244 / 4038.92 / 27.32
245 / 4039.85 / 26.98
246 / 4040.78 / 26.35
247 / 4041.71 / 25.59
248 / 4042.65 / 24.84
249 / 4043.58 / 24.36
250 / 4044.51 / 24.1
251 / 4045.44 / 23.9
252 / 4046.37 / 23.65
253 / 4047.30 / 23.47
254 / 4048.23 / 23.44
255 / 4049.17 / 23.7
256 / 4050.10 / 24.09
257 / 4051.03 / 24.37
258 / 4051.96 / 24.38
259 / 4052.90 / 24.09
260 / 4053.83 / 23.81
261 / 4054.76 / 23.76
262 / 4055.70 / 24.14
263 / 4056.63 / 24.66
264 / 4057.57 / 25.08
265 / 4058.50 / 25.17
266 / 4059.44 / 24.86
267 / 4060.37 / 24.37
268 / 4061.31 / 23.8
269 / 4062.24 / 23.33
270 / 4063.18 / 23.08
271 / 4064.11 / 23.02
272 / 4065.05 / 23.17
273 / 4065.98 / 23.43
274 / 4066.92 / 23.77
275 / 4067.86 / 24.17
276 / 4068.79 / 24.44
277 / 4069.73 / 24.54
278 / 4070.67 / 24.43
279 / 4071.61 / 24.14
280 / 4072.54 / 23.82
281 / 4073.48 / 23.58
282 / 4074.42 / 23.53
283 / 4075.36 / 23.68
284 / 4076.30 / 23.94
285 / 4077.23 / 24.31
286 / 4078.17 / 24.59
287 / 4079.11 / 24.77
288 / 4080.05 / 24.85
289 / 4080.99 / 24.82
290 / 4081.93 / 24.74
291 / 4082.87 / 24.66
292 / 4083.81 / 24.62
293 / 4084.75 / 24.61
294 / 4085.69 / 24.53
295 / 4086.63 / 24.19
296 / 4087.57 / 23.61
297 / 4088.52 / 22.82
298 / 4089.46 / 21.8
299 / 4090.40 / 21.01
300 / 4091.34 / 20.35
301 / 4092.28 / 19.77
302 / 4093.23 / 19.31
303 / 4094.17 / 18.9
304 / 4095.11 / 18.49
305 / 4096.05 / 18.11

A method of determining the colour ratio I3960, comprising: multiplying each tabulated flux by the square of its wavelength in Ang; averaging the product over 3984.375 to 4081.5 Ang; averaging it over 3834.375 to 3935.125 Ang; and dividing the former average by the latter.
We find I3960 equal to 1.24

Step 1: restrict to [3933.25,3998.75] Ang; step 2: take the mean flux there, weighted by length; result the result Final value 20.4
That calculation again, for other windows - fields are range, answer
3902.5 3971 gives 21.4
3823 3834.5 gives 17.6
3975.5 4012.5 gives 23.7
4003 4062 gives 25.1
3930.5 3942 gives 19.7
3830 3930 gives 21.5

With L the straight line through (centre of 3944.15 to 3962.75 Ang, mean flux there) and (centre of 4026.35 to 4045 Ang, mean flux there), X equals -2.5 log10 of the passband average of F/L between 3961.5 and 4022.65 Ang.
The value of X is 0.131 mag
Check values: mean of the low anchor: 22.5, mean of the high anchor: 25.9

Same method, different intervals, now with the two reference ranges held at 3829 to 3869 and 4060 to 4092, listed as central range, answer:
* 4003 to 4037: -0.11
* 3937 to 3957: -0.08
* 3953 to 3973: 0.32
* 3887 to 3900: 0.10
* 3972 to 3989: 0.14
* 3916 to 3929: -0.12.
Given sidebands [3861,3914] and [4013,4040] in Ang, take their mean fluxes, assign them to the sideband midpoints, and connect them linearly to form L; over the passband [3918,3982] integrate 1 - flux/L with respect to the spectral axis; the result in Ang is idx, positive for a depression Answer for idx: 9.9 Ang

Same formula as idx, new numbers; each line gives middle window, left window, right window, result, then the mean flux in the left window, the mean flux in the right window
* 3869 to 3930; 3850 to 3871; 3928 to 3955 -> 4.3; 25.3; 21.9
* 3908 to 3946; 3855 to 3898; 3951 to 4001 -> -3.5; 21.7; 19.9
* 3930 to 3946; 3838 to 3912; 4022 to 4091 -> 1.3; 21.7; 24.6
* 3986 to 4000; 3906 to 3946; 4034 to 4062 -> -0.3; 22.7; 24.9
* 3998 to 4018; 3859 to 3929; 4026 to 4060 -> -0.8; 22.5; 25.2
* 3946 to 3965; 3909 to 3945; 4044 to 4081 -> 1.1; 22.6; 24.1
